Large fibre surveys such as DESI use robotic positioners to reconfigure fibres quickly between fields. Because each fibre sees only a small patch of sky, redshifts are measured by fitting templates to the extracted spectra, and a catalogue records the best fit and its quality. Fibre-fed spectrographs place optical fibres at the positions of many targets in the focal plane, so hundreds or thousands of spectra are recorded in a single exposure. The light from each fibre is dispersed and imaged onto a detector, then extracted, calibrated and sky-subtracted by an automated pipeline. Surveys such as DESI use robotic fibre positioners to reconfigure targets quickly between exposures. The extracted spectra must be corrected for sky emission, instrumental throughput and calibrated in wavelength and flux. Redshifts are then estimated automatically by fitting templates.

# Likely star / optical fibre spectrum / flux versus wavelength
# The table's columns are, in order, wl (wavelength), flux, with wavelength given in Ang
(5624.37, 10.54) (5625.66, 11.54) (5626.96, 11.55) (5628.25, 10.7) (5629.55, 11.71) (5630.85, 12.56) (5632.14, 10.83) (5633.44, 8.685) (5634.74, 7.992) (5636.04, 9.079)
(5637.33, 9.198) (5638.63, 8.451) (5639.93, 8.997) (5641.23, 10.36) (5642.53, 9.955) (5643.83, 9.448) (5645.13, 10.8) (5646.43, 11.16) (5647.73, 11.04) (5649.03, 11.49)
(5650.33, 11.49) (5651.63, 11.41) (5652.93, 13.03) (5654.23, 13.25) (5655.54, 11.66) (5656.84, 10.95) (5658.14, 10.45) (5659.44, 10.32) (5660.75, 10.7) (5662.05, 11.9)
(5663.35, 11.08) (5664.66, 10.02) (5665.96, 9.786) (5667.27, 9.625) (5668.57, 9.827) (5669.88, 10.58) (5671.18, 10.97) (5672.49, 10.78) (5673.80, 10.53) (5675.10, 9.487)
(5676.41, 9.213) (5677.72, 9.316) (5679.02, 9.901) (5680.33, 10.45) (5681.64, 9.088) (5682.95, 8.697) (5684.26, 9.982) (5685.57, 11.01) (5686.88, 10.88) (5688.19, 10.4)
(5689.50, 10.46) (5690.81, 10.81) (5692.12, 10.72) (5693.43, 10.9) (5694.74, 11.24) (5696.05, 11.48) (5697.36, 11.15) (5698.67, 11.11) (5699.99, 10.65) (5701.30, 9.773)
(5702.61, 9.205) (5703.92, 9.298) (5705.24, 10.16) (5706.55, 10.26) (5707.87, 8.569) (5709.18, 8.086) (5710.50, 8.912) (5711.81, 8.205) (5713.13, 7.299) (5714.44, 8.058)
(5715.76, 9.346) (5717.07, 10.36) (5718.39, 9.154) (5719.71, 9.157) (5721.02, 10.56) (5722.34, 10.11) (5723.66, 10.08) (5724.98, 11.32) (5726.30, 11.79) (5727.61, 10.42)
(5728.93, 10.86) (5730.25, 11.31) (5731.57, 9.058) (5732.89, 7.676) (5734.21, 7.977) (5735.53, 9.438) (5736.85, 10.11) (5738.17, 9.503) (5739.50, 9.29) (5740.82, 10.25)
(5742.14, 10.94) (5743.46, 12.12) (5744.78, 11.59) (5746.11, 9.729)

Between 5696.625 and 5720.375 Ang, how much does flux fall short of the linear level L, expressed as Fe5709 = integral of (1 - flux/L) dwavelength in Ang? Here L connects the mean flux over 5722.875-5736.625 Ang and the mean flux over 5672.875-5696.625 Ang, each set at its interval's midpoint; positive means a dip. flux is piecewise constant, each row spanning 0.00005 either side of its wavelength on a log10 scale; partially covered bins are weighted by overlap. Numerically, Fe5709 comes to 1.7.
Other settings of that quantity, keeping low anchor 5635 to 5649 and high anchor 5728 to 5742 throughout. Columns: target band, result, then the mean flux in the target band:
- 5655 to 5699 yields -3.0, 10.4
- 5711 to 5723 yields 0.7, 9.14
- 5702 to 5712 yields 0.6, 9.13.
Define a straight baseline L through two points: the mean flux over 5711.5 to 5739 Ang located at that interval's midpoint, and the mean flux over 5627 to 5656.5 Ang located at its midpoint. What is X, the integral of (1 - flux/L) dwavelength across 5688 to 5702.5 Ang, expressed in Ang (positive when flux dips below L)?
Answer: -1.1 Ang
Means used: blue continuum 10.6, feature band 10.7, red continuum 9.62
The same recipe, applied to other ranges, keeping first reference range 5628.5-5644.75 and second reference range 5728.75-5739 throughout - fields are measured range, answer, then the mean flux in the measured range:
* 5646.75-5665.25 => -3.07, 11.3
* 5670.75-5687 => -0.58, 9.98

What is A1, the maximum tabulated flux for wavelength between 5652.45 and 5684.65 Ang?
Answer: 13.25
